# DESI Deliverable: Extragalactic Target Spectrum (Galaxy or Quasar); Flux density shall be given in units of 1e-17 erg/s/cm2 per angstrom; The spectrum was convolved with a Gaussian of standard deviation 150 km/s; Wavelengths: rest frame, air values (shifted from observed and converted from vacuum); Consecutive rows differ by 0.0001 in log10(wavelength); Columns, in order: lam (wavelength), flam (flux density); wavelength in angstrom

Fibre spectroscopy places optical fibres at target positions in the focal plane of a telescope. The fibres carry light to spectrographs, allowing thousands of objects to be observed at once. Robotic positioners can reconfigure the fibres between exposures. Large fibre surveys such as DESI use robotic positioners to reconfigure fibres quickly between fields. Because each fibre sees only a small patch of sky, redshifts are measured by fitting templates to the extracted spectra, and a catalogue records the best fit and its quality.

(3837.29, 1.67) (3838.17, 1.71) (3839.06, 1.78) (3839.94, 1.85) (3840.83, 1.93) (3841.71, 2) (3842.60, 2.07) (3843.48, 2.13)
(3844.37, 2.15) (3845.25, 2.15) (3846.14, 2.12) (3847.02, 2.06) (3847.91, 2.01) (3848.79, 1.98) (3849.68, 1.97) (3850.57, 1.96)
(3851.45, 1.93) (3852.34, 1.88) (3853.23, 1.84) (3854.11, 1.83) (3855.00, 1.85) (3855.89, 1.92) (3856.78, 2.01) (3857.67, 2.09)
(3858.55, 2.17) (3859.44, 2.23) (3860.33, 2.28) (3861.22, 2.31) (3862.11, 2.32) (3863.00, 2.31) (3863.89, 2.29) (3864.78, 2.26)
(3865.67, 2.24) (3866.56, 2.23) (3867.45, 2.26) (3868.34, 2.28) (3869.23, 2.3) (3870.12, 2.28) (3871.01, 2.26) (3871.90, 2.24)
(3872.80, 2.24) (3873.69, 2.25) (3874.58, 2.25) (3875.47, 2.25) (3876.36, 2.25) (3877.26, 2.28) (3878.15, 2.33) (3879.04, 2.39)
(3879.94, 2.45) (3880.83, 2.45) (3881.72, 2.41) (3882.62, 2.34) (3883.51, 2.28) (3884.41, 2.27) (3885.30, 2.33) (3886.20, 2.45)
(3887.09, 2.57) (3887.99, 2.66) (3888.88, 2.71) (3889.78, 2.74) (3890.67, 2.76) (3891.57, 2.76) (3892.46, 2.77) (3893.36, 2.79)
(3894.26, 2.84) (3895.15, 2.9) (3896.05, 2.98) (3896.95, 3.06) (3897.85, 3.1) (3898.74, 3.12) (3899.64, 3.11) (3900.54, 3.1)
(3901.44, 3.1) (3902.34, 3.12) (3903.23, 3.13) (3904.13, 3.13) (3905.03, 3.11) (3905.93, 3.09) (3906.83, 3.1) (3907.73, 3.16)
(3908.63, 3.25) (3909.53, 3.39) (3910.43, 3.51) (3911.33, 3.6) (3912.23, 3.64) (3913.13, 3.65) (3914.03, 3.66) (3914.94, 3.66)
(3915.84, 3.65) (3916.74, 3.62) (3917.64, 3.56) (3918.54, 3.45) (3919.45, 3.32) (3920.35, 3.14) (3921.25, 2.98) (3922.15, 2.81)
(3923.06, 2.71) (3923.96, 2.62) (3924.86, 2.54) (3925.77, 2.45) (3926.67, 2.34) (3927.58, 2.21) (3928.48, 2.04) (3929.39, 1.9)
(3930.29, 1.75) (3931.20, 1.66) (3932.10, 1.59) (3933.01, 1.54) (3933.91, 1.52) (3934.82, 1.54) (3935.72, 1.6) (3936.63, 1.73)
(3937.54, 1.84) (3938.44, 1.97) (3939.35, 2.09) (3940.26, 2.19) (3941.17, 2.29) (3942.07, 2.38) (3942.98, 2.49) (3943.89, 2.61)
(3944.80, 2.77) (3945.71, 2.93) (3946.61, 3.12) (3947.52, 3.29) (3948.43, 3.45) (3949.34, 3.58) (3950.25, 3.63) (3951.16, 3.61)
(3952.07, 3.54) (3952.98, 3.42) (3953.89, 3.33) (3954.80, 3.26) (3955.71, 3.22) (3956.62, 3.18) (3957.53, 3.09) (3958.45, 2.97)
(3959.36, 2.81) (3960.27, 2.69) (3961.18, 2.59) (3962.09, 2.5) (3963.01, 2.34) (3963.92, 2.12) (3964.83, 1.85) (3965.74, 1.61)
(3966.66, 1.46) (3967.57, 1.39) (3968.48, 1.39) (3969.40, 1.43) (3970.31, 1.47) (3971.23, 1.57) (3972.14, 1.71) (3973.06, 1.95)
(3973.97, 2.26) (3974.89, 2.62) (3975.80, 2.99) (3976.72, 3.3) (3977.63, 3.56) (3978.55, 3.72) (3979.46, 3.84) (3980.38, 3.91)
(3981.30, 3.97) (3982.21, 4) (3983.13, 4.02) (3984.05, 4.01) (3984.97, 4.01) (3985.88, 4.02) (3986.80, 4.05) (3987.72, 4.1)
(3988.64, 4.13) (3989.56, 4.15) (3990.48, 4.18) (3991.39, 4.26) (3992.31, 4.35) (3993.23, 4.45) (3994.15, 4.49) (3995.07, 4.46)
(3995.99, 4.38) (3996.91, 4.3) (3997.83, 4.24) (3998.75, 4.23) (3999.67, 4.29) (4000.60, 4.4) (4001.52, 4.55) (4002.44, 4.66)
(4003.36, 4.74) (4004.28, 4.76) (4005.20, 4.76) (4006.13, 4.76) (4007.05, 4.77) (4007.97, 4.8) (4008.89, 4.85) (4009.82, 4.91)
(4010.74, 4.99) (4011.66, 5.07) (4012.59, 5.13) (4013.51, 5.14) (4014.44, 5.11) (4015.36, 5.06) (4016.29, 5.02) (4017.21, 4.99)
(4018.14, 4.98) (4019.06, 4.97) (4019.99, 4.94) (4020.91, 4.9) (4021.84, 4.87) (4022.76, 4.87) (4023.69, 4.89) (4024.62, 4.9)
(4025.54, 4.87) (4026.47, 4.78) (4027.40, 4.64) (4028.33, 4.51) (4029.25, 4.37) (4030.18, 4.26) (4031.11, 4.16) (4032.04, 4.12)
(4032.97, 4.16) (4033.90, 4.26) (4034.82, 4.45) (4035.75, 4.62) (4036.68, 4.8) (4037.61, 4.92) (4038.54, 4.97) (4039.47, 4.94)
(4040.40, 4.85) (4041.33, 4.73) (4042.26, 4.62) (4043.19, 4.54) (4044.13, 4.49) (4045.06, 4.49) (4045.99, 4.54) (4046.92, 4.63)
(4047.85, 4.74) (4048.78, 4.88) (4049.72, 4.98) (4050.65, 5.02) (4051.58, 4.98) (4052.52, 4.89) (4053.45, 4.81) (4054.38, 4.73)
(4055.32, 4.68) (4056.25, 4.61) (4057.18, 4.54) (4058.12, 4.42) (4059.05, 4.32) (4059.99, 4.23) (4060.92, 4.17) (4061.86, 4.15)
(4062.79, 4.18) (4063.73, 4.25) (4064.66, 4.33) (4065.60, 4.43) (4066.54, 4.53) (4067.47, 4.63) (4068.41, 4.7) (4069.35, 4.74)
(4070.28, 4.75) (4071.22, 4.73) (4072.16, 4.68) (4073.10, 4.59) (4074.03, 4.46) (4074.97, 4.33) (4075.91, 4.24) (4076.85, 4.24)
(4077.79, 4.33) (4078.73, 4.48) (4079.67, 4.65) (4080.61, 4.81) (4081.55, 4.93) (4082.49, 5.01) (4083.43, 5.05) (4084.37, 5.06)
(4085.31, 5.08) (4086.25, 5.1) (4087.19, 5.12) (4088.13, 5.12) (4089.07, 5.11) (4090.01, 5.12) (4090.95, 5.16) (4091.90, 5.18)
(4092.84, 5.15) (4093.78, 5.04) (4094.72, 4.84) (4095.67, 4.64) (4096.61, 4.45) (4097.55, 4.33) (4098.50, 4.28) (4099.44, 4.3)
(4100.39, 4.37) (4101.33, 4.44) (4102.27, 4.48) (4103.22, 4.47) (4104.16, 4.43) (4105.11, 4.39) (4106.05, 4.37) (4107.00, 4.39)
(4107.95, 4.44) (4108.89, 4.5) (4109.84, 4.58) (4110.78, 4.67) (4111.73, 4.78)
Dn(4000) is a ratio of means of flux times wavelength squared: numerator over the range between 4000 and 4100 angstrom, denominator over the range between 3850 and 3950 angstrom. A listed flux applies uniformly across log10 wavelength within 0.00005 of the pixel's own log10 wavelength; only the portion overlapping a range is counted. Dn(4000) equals 2.0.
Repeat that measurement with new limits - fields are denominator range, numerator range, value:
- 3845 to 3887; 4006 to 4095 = 2.36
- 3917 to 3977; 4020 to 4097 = 2.00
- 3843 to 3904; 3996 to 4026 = 2.14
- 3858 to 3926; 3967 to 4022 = 1.54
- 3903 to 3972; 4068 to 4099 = 1.93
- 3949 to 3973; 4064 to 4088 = 1.98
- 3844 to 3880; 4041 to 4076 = 2.34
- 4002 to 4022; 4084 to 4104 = 1.02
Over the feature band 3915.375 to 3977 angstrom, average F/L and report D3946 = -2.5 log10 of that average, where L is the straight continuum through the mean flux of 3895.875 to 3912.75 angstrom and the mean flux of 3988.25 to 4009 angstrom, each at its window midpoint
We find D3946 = 0.435 mag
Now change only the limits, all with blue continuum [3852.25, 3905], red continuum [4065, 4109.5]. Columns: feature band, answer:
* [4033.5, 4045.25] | -0.12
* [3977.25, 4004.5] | -0.15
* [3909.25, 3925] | -0.16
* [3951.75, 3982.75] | 0.26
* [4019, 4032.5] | -0.16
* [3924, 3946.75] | 0.40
